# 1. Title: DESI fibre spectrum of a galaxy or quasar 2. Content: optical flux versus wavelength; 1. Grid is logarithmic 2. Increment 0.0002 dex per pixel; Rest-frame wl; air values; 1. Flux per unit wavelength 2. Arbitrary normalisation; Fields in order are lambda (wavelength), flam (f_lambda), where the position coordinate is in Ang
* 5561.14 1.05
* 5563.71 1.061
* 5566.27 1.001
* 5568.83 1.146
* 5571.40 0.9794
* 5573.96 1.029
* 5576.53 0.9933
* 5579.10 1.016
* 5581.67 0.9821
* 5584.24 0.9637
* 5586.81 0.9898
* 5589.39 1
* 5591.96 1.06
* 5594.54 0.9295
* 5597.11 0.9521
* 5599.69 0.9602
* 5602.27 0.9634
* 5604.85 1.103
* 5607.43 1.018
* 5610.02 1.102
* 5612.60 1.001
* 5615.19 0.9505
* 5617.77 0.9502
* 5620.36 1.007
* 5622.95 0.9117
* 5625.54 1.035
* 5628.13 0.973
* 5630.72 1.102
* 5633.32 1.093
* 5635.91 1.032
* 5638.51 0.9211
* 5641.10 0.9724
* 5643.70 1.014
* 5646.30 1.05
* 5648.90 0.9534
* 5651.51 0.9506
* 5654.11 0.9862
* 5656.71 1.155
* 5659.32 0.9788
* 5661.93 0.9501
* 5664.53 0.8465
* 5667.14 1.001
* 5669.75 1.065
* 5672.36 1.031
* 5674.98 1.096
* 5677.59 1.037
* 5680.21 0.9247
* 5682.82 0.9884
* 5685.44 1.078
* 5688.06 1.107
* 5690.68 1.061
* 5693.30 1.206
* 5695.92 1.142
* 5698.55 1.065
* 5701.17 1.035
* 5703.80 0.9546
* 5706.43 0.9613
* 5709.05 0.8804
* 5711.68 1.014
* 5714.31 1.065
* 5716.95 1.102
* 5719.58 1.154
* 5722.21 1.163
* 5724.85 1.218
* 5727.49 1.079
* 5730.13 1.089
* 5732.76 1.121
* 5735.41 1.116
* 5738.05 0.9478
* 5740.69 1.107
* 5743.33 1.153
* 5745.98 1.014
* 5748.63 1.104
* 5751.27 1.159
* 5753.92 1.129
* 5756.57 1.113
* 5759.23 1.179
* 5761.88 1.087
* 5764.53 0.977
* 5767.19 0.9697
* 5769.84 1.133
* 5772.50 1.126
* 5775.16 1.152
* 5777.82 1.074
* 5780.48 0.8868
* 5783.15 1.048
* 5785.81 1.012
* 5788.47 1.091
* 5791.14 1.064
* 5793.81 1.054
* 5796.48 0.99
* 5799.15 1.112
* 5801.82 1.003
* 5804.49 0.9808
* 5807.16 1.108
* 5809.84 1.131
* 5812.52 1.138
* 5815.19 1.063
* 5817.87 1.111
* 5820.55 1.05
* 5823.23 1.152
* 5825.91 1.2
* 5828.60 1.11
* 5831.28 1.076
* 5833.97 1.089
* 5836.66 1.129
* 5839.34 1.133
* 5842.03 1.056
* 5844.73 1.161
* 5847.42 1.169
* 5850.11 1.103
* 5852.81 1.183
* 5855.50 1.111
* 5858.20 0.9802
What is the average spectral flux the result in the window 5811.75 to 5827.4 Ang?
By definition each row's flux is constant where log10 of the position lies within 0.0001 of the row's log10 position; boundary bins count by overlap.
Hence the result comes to 1.12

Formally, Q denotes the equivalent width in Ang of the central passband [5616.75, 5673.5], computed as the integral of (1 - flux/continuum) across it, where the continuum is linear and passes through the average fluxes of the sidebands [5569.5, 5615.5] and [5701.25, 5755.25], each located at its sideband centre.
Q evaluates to 1.7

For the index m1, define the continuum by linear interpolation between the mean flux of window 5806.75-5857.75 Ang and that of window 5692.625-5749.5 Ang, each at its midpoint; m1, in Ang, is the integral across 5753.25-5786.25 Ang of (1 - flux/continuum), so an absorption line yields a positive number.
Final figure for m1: 0.8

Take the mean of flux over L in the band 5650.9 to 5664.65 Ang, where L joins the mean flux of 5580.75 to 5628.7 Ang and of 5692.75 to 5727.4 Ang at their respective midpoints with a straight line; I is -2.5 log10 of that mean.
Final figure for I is 0.04 mag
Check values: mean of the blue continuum 0.993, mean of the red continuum 1.07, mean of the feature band 0.991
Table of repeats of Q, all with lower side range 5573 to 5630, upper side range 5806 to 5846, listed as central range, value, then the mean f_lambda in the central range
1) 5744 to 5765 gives -0.5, 1.1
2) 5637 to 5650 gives 0.4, 0.984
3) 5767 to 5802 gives 1.2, 1.06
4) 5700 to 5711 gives 0.9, 0.96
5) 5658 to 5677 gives 0.6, 0.997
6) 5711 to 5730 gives -1.0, 1.11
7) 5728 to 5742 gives -0.1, 1.08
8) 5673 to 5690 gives 0.0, 1.04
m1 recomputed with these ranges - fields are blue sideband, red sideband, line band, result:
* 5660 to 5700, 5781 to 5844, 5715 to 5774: -2.35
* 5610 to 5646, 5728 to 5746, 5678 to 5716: 0.66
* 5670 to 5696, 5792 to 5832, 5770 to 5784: 0.20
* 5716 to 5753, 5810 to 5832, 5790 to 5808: 1.15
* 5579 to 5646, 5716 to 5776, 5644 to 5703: 0.94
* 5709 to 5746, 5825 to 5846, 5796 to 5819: 0.76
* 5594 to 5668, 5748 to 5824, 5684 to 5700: -1.26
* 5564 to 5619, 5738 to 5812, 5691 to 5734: -1.19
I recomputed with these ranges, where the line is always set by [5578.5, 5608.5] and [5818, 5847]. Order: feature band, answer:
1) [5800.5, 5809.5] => 0.06 mag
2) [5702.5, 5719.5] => 0.05 mag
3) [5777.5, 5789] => 0.08 mag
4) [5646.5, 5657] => 0.02 mag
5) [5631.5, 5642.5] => 0.01 mag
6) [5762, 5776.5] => 0.01 mag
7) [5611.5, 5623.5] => 0.04 mag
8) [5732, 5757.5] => -0.02 mag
